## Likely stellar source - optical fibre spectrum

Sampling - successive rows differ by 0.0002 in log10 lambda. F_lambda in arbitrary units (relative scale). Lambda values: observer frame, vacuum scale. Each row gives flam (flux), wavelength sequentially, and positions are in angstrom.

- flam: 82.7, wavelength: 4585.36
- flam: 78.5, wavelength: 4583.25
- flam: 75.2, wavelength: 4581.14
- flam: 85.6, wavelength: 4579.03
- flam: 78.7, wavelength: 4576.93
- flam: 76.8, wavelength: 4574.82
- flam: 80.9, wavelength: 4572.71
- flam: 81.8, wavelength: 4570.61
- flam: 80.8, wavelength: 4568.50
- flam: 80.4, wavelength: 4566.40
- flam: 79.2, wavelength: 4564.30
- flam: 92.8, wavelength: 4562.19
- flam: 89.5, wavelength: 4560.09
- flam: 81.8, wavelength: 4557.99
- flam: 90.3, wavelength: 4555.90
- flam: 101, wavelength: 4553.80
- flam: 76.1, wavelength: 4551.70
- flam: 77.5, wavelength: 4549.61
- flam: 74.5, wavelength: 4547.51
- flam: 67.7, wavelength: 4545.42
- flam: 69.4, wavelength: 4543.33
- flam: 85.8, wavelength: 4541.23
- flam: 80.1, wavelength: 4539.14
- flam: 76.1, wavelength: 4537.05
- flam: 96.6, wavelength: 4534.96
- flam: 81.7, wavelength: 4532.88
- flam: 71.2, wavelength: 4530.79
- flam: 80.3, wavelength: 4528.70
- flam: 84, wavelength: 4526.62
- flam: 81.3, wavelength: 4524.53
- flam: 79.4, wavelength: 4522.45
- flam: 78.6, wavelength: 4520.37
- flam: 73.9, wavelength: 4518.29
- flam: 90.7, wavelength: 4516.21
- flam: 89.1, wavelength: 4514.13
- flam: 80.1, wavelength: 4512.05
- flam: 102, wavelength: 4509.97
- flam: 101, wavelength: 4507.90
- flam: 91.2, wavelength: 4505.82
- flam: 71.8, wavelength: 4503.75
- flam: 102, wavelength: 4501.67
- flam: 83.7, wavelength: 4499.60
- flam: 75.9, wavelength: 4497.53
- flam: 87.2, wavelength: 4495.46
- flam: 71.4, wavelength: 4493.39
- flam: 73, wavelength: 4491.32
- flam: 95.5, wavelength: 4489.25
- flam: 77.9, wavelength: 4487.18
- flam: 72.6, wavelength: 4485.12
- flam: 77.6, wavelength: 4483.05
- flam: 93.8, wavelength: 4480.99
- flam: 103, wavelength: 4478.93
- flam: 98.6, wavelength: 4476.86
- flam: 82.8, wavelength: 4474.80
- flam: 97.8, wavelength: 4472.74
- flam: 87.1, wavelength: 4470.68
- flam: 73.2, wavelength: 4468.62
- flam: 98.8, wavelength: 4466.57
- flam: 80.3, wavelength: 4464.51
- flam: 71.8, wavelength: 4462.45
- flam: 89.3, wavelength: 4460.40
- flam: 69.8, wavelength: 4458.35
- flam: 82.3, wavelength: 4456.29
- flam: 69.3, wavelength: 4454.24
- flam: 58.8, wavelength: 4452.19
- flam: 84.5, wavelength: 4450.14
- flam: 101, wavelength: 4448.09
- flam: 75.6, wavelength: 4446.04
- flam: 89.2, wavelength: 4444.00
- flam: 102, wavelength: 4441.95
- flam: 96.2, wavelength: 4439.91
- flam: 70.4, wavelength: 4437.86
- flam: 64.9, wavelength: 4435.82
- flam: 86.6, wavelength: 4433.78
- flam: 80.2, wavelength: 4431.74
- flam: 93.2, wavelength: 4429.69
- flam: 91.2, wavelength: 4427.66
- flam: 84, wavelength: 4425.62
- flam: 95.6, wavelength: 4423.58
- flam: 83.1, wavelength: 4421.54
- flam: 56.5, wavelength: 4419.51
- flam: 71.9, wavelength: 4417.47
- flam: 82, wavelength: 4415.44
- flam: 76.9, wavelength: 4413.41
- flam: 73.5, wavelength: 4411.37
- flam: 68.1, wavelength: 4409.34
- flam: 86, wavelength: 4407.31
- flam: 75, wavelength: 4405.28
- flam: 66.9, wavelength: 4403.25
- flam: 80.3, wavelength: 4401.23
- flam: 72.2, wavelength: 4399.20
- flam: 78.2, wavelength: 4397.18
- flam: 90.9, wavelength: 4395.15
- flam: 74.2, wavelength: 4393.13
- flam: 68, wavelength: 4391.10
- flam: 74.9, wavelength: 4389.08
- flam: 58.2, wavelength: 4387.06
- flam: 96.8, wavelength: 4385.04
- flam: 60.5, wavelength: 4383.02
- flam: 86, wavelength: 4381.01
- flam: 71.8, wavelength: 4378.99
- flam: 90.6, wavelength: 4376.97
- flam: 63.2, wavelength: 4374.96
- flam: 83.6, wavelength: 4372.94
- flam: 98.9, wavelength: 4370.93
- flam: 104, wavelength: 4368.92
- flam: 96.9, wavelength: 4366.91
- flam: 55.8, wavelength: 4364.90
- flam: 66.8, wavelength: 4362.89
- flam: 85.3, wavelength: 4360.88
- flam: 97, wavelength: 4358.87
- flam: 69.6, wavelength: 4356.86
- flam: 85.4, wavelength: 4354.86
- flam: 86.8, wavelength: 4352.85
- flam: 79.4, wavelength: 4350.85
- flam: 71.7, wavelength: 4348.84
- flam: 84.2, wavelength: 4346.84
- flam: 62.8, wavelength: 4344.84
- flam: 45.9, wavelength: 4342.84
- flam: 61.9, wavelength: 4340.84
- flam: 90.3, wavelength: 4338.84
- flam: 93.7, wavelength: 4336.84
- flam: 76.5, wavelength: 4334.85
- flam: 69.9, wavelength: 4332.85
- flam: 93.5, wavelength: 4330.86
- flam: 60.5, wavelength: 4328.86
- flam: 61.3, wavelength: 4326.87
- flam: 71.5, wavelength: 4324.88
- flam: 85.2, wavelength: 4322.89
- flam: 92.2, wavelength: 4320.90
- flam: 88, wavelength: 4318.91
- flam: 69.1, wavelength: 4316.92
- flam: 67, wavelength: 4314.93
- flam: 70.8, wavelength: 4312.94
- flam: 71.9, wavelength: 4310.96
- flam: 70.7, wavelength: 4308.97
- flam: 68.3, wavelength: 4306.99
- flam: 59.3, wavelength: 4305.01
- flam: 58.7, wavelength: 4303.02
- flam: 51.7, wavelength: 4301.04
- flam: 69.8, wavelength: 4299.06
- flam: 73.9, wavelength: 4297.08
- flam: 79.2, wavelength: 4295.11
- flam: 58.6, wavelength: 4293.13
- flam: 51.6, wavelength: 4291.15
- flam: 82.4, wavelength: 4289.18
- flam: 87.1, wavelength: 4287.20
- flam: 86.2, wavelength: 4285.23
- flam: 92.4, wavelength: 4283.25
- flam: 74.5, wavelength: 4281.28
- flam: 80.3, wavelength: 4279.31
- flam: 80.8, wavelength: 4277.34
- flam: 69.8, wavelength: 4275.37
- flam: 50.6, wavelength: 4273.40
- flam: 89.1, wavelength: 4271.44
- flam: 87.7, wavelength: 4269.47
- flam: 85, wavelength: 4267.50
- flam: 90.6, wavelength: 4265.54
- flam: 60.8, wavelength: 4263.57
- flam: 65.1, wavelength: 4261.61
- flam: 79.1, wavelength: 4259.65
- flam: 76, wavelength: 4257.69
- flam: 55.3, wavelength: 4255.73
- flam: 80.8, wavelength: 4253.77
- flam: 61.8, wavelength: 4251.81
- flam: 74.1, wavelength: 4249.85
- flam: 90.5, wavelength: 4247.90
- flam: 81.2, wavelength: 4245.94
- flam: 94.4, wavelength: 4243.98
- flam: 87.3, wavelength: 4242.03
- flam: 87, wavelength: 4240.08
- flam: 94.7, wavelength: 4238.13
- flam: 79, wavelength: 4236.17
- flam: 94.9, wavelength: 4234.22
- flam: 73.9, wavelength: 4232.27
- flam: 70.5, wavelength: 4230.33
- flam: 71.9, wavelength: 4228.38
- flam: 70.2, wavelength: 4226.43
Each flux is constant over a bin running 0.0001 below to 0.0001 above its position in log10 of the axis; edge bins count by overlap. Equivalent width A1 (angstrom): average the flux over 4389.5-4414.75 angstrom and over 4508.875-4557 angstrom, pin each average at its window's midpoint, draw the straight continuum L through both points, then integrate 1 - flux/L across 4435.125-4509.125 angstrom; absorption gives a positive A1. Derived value -4.52 angstrom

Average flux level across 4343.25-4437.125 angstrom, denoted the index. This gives 78.7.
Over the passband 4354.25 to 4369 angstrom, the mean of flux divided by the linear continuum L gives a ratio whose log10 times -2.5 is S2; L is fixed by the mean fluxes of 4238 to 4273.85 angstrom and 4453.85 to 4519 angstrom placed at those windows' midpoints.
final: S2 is 0.00 mag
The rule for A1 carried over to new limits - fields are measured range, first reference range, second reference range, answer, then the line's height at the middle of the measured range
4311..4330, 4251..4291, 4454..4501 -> 1.0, 78.1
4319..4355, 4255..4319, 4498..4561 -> -0.7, 74.9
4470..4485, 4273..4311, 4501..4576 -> -1.9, 80.2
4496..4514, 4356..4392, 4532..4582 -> -1.6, 81.1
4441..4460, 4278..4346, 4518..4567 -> -0.9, 78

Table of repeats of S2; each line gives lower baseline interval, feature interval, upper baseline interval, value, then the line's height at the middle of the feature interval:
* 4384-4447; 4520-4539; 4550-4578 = 0.02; 82.7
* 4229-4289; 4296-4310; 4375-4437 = 0.21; 78.9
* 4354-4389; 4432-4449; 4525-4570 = -0.06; 81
